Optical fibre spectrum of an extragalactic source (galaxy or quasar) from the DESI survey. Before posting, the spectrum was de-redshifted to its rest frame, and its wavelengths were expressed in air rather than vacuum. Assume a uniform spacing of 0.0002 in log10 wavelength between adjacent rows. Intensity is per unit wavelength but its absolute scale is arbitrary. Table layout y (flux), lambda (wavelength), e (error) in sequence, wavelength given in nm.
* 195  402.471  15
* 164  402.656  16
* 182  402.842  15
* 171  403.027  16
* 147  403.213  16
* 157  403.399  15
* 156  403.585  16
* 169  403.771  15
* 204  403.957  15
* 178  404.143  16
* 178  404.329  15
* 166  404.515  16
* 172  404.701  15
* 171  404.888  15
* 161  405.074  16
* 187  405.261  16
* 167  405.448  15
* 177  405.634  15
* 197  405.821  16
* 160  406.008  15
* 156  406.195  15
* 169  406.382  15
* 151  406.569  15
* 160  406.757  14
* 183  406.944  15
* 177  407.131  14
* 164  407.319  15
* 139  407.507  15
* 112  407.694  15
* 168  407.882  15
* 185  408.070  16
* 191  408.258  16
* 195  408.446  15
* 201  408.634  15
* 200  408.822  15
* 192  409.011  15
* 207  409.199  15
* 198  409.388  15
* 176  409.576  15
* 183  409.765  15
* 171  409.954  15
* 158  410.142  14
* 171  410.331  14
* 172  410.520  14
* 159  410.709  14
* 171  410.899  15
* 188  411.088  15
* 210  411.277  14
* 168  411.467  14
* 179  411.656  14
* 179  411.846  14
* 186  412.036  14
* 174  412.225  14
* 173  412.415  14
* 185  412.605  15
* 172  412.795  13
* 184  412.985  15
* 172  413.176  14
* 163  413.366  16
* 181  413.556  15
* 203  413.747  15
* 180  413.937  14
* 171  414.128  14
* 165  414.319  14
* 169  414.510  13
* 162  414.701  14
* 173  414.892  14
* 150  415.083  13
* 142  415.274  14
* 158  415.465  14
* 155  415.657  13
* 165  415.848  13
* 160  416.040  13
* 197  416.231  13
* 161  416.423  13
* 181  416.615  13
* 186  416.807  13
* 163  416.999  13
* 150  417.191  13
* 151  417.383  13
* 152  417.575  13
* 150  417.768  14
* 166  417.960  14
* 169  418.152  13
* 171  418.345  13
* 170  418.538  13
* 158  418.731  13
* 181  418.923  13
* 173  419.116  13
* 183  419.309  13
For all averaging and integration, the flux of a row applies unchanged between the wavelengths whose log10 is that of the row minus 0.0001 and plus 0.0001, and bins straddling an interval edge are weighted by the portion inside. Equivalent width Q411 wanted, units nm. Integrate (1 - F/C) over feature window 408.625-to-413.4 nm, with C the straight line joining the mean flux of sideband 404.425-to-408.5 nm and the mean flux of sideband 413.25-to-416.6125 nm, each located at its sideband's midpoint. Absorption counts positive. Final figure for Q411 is -0.34 nm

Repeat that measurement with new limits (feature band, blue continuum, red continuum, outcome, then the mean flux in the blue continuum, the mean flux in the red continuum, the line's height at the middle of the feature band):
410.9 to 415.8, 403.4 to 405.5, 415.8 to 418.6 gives -0.16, 173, 166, 168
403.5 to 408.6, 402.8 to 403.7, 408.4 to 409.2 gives 0.26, 162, 198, 180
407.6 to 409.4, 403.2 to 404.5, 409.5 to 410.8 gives -0.15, 171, 170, 170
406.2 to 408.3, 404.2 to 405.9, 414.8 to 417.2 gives 0.13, 175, 165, 173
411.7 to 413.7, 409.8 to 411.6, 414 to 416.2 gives -0.10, 175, 162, 169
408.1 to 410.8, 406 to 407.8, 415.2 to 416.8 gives -0.41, 157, 166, 160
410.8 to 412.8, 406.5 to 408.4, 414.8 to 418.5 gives -0.21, 164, 163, 164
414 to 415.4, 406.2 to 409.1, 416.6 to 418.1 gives 0.02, 172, 162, 164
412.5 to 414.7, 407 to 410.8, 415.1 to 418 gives -0.11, 176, 162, 167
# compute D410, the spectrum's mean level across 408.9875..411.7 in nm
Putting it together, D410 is 180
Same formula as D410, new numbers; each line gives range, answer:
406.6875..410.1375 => 178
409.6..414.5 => 177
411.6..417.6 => 170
